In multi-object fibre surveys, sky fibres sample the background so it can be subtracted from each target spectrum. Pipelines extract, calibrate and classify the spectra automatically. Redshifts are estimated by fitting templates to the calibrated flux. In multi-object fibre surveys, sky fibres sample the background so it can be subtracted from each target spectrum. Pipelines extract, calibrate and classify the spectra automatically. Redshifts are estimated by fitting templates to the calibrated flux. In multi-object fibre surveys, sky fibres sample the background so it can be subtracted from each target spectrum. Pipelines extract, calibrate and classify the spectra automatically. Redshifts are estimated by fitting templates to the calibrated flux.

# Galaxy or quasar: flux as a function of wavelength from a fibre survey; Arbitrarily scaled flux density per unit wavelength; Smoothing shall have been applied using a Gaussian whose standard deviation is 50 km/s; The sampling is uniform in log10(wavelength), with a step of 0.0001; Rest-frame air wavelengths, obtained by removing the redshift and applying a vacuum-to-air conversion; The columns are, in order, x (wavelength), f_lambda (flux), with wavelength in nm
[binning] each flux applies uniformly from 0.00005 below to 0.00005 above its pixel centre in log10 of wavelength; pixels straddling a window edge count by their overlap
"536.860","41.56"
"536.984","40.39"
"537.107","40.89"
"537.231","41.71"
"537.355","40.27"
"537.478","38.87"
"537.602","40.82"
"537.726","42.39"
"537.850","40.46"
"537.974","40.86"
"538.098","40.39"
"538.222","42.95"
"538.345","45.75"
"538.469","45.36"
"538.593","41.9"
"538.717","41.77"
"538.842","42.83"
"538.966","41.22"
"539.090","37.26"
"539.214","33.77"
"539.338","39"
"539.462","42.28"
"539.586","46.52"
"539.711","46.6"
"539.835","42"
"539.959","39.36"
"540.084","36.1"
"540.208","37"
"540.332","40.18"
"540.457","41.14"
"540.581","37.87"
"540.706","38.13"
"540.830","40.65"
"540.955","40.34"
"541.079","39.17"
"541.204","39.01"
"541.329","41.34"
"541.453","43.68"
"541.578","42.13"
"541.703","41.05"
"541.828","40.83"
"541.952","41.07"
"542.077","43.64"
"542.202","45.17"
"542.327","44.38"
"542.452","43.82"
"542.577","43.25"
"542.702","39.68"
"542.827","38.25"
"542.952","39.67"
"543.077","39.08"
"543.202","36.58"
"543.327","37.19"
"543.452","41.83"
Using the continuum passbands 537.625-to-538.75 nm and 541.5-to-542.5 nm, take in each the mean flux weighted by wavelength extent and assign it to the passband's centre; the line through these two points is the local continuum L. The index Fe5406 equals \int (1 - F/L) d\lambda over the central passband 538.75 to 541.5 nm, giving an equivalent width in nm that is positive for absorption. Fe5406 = 0.150 nm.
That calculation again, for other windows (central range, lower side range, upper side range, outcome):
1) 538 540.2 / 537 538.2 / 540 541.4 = -0.07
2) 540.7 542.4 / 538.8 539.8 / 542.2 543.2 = -0.02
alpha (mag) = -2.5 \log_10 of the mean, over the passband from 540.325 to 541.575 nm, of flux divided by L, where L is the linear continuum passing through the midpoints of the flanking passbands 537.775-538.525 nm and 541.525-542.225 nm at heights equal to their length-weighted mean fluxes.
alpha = 0.054 mag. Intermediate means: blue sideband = 42.6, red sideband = 42.1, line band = 40.2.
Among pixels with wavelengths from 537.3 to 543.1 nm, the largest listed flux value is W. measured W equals 46.6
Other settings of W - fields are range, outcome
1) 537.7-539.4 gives 45.75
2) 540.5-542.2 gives 43.68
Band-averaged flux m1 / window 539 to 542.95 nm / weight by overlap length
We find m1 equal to 40.8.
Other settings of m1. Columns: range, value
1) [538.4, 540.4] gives 40.8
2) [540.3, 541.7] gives 40.3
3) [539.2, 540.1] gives 41.3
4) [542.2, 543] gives 41.8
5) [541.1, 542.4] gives 42.1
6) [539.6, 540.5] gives 40.6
